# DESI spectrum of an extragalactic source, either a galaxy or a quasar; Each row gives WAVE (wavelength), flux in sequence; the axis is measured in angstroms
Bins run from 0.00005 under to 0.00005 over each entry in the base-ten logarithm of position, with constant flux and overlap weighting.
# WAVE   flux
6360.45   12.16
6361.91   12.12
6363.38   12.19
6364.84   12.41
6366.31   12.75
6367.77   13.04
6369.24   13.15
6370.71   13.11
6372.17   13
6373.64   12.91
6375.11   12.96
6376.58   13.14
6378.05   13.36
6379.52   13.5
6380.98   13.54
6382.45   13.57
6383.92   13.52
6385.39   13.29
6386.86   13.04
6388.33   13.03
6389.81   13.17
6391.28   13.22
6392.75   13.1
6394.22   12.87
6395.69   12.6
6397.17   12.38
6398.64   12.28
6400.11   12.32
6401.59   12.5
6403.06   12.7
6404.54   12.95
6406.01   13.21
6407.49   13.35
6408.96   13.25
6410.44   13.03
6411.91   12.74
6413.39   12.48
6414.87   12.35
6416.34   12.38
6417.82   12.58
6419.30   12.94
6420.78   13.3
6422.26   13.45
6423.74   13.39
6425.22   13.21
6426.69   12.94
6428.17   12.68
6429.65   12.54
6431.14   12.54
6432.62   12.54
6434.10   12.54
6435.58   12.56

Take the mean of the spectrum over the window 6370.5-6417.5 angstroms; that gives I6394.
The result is 13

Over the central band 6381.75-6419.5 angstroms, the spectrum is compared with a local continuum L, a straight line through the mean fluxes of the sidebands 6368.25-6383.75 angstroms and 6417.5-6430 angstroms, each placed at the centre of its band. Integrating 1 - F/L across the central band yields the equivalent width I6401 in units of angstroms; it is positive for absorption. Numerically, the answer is 0.7 angstroms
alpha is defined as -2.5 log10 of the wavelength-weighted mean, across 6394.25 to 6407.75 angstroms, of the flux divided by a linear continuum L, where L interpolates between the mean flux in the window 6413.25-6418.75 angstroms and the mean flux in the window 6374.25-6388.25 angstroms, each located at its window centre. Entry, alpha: 0.012 mag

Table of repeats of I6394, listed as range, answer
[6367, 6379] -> 13.1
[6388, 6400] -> 12.8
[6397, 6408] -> 12.7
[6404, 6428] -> 13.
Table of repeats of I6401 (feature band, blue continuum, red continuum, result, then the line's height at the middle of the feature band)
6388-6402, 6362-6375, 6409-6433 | 0.1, 12.8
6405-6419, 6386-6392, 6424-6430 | 0.2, 13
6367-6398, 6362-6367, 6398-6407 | -1.5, 12.5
